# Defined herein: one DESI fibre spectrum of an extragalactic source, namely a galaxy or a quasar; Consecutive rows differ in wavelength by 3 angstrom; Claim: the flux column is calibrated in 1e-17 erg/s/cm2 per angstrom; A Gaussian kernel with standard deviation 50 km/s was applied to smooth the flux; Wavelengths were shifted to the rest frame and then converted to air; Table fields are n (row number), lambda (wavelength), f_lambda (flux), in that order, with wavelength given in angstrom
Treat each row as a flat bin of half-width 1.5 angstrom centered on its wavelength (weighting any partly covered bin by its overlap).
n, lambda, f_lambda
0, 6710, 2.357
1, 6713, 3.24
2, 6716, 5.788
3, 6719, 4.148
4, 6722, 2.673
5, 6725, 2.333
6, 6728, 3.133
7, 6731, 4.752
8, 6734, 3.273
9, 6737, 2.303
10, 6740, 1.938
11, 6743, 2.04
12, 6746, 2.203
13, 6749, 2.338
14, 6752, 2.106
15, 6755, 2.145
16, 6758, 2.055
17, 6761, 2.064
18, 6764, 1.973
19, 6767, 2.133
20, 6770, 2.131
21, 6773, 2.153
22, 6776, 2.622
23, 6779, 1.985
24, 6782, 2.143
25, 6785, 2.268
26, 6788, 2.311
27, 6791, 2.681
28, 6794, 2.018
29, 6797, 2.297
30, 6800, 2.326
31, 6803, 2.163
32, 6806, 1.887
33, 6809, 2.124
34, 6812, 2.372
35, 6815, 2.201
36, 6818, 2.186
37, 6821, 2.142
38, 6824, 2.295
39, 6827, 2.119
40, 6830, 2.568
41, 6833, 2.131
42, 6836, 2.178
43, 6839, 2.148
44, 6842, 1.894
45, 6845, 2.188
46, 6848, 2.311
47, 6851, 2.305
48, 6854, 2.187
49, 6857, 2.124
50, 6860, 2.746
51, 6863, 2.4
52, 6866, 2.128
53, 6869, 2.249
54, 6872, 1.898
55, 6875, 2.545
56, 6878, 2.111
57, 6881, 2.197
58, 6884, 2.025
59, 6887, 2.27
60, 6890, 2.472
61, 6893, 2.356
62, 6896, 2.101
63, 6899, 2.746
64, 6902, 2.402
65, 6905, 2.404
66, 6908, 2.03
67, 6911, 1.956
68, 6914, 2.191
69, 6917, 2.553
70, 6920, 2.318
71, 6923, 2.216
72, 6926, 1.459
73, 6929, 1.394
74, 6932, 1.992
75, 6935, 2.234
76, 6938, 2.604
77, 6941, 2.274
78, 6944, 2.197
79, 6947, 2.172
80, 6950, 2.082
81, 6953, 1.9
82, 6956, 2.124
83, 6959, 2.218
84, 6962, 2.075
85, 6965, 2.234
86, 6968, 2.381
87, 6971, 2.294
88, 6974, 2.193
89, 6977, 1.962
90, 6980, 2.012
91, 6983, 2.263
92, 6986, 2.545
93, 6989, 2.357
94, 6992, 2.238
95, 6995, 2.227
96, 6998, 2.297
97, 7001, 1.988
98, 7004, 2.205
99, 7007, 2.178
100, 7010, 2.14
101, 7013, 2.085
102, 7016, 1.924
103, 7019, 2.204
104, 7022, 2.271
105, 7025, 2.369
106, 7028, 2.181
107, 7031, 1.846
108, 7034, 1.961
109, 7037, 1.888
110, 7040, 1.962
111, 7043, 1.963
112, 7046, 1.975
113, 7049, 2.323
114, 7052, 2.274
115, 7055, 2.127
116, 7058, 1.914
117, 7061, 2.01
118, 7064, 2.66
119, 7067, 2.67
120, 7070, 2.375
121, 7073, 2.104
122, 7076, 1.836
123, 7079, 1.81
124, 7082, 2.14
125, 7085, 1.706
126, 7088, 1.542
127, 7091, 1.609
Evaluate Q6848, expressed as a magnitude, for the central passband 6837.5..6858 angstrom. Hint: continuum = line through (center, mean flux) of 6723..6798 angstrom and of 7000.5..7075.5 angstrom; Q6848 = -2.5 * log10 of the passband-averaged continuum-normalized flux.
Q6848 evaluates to 0.07 mag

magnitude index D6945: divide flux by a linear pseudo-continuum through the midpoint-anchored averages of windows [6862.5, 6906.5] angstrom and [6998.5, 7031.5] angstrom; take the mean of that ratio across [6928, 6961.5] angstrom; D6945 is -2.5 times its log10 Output 0.05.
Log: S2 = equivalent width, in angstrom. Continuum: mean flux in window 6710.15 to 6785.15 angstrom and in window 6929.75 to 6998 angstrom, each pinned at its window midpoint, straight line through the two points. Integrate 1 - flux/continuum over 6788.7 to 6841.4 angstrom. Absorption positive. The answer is 5.9 angstrom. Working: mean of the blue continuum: 2.64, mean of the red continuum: 2.2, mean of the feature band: 2.22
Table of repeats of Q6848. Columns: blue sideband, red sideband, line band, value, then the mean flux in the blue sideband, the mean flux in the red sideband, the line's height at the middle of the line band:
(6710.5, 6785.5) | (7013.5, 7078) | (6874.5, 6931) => 0.09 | 2.64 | 2.13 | 2.38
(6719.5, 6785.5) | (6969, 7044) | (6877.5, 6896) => 0.02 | 2.43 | 2.14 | 2.28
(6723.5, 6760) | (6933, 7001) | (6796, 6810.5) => 0.14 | 2.54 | 2.22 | 2.45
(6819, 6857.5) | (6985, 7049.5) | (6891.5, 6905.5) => -0.11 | 2.2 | 2.14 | 2.18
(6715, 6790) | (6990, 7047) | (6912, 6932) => 0.13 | 2.58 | 2.1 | 2.28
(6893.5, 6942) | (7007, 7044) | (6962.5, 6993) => -0.06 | 2.18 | 2.07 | 2.12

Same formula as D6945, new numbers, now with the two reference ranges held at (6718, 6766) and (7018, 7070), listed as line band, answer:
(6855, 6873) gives 0.06 mag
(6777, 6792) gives 0.11 mag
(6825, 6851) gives 0.11 mag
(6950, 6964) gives 0.10 mag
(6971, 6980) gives 0.07 mag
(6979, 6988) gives -0.02 mag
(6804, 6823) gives 0.15 mag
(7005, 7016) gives 0.05 mag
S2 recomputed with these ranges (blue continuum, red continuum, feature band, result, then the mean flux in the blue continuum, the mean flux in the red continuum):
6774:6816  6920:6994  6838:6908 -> -2.23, 2.24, 2.15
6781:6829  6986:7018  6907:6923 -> -0.11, 2.23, 2.18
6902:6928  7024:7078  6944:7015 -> -1.45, 2.14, 2.13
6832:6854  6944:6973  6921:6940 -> 1.47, 2.17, 2.17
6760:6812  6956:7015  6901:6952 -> 1.37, 2.2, 2.2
